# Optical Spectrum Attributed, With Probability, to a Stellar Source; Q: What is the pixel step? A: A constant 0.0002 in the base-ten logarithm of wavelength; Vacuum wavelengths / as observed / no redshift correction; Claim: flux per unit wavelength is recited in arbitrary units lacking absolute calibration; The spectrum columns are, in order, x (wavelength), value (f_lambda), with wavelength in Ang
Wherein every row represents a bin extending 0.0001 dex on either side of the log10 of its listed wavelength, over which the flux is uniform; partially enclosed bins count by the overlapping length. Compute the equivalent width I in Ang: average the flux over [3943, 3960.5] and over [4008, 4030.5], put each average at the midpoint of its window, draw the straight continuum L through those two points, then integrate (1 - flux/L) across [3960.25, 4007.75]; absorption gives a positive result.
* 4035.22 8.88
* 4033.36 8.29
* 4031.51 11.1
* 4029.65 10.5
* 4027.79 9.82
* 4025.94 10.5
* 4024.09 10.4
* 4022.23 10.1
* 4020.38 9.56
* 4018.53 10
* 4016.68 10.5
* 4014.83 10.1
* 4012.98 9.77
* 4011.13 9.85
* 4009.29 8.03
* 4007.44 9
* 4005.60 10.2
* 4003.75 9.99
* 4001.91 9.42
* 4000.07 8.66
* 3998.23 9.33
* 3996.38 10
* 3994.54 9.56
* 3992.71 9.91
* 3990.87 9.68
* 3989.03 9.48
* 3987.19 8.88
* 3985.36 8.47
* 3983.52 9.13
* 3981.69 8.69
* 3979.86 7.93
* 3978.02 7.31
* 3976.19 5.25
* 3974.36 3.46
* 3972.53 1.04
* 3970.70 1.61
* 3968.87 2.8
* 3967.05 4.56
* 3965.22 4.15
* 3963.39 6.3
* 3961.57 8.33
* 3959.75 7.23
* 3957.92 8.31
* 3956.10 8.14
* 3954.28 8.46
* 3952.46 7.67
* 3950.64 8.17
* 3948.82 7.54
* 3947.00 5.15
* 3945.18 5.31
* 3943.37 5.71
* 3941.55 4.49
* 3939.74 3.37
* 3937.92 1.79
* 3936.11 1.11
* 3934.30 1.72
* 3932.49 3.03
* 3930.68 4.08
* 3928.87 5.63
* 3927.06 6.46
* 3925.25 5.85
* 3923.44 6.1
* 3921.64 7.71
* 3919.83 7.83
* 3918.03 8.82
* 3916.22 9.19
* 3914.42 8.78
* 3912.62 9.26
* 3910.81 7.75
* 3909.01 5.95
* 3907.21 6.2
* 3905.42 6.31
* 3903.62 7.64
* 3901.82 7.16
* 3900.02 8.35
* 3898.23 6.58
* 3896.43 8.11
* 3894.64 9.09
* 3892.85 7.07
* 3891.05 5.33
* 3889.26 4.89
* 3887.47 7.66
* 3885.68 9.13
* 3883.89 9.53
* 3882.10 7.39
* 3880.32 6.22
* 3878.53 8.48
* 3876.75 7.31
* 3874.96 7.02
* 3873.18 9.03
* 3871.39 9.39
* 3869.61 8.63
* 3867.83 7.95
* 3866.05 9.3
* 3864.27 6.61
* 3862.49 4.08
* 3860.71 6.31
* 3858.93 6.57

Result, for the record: 6.6 Ang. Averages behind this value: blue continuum 7.21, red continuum 9.91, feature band 7.41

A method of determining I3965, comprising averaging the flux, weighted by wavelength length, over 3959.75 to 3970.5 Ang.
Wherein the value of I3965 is 5.16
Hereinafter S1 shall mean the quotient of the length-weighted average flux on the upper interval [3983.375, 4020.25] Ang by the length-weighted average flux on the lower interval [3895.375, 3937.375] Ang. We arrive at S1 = 1.5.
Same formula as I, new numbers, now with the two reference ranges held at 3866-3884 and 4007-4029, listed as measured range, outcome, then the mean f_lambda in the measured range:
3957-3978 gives 9.7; 4.93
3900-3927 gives 3.5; 7.46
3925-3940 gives 8.9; 3.59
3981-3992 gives 0.4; 9.08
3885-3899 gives 1.8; 7.21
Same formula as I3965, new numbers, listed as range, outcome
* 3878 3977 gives 6.23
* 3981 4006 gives 9.38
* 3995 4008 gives 9.53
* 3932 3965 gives 5.66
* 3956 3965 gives 7.35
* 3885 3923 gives 7.54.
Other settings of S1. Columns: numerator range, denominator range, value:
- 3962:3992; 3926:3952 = 1.35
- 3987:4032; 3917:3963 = 1.65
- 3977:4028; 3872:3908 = 1.27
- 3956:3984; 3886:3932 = 0.81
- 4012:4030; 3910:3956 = 1.67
